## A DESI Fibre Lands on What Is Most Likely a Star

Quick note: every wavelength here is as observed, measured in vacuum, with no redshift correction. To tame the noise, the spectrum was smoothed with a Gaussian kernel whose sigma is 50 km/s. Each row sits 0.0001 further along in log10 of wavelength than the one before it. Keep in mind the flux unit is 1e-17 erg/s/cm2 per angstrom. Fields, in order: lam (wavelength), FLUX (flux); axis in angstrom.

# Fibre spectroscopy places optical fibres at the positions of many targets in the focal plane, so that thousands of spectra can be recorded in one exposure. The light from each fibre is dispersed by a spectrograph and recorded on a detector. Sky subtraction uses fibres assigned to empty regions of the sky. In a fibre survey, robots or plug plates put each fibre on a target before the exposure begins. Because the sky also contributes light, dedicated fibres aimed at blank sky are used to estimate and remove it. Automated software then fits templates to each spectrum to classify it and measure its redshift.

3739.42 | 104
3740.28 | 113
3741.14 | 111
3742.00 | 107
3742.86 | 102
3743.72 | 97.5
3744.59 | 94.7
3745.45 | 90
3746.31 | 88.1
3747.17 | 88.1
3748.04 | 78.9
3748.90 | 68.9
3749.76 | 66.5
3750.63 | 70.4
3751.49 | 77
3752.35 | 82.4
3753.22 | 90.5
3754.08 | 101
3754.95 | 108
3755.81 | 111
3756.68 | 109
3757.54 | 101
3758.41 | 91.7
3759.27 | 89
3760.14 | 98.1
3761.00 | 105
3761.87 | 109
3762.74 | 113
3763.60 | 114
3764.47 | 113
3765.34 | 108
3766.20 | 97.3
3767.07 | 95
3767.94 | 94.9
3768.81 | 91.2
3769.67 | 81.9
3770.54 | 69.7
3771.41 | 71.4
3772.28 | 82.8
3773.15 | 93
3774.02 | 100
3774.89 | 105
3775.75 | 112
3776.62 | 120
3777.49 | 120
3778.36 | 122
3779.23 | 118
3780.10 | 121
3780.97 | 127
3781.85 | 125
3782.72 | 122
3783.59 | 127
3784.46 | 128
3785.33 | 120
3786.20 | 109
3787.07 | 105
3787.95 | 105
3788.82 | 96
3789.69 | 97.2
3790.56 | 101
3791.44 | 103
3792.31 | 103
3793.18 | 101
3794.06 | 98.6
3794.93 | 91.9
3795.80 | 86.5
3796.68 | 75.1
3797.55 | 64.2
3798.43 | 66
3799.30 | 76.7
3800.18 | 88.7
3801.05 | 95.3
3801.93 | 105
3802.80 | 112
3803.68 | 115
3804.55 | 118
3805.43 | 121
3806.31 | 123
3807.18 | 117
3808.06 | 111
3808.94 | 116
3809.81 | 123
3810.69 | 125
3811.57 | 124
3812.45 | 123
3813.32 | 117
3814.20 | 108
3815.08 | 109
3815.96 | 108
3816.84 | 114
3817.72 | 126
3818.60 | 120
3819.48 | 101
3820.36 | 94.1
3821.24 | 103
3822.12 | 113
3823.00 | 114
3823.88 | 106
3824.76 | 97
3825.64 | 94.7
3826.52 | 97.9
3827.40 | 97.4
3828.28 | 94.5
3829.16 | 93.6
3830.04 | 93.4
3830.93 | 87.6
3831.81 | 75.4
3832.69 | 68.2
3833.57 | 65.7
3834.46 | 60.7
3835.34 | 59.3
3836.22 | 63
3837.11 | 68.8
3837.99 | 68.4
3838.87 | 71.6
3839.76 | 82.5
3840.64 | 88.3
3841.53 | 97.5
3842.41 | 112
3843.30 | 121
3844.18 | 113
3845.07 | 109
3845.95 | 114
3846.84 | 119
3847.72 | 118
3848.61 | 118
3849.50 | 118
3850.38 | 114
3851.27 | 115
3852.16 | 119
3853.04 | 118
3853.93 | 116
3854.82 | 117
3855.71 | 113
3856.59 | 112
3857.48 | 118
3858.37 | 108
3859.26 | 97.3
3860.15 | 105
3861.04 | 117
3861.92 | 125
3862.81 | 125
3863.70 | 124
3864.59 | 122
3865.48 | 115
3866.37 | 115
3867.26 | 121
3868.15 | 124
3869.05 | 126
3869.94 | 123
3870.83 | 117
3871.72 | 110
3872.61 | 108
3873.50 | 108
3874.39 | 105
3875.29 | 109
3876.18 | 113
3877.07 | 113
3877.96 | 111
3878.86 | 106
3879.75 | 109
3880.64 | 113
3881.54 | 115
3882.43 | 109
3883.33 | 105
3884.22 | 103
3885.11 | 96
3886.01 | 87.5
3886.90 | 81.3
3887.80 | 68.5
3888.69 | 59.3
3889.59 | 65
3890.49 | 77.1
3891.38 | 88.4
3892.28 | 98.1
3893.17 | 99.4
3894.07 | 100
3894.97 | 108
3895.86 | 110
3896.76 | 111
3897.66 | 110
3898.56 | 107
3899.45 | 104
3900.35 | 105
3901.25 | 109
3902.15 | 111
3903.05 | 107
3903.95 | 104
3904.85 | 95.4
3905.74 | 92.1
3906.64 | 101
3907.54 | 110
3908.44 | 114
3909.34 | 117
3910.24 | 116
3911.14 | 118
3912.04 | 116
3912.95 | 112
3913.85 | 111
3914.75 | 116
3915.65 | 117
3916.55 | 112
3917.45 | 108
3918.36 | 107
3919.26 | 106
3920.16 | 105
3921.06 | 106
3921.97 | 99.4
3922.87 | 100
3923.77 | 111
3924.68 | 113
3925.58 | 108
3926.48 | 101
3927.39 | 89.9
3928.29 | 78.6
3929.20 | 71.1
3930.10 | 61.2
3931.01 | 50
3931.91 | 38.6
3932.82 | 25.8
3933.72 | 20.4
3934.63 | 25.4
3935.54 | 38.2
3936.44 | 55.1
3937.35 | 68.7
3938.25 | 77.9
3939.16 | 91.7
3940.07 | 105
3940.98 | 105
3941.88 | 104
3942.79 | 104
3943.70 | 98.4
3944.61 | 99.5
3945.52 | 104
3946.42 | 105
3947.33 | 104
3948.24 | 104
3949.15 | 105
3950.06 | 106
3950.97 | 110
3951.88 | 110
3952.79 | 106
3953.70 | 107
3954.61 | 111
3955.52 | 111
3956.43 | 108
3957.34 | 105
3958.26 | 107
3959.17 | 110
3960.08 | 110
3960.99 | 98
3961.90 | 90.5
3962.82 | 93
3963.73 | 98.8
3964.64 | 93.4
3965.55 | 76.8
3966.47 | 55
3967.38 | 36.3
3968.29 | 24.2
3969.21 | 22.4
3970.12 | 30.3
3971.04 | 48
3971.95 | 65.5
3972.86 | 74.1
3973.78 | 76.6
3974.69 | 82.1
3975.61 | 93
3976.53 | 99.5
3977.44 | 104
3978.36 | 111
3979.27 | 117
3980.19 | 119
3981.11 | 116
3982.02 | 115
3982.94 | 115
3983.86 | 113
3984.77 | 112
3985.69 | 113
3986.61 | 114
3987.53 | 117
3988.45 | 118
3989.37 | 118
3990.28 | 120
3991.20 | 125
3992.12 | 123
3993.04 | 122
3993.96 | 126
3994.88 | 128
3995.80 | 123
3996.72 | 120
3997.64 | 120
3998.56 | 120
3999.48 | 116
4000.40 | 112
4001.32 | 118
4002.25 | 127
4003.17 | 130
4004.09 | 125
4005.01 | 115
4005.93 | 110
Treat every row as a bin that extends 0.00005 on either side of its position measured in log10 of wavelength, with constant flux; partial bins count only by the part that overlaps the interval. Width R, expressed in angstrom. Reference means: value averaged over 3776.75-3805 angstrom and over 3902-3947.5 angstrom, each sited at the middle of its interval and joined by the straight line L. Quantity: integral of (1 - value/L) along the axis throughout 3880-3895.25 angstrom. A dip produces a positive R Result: 0.6 angstrom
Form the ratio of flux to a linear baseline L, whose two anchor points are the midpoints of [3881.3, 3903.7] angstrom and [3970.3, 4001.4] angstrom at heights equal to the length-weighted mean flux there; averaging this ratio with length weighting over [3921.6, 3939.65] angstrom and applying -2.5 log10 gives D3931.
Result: 0.39 mag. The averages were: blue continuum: 97.3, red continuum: 108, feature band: 71.2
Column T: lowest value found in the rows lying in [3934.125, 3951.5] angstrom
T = 25.4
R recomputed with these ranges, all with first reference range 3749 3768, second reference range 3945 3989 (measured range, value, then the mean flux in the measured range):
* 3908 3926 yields -2.83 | 111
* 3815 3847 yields 0.53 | 94.8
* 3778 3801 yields -1.43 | 103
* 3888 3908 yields -0.54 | 98.4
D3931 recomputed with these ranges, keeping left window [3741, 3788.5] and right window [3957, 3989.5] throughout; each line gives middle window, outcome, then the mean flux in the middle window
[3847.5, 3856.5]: -0.20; 116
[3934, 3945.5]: 0.15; 81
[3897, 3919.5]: -0.16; 109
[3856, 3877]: -0.20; 115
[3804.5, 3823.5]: -0.17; 115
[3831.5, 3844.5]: 0.20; 80.8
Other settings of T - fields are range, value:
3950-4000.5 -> 22.4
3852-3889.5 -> 59.3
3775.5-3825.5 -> 64.2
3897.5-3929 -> 78.6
